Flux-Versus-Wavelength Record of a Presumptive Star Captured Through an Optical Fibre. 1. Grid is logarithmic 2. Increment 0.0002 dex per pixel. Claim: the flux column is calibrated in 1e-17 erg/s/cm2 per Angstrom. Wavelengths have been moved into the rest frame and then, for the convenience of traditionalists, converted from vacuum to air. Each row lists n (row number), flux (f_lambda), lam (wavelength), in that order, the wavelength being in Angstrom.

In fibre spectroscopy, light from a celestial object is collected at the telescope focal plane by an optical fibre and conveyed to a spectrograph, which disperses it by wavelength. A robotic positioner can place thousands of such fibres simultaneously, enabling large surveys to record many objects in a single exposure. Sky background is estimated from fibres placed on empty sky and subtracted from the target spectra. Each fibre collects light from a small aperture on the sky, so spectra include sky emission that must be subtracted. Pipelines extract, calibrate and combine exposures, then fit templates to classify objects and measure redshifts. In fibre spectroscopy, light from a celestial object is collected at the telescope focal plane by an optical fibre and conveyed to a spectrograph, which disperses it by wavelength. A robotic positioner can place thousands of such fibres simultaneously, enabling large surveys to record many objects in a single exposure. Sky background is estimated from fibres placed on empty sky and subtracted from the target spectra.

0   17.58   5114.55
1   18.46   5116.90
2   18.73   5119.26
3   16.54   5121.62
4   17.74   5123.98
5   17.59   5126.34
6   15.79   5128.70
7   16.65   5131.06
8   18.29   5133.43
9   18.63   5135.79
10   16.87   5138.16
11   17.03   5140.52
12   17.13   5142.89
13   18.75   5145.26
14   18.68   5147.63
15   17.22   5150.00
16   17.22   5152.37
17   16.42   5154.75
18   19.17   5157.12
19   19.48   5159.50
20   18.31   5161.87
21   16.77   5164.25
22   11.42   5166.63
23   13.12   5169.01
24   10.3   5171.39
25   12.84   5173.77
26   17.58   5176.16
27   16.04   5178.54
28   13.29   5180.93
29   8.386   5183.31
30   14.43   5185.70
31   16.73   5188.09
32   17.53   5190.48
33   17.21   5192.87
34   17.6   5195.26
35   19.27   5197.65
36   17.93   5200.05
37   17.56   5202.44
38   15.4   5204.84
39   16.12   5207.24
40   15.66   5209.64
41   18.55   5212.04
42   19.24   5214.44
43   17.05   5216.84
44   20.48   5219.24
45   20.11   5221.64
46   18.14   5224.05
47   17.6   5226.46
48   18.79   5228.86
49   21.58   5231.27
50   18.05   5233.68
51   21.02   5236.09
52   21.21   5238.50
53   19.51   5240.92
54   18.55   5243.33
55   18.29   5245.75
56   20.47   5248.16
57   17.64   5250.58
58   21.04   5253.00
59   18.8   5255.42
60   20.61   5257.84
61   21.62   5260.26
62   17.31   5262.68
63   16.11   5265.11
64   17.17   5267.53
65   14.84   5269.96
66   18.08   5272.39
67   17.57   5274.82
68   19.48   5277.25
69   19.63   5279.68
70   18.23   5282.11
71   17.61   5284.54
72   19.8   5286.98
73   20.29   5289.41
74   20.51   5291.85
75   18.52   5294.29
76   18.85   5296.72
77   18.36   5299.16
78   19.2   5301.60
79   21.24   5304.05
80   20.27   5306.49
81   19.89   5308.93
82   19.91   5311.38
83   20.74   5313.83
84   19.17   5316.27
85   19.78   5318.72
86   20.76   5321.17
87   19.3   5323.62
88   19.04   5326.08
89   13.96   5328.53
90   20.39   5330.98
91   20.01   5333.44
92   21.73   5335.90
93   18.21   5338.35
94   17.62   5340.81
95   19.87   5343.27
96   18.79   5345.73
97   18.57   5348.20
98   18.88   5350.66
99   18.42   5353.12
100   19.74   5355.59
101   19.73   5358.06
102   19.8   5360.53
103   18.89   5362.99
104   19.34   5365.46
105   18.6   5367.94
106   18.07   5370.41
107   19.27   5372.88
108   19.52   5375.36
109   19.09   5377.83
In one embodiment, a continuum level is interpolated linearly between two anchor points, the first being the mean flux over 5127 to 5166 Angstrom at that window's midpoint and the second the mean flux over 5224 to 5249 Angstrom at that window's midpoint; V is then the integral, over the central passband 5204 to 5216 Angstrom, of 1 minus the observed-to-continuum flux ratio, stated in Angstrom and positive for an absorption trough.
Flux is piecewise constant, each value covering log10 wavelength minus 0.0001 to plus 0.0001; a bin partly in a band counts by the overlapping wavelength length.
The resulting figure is 1.2 Angstrom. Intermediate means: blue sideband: 17.6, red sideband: 19.4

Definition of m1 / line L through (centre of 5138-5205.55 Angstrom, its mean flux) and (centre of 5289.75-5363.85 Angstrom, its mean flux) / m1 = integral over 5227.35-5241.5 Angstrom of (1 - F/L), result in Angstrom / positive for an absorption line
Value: -2.05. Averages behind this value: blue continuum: 16.2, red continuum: 19.4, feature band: 20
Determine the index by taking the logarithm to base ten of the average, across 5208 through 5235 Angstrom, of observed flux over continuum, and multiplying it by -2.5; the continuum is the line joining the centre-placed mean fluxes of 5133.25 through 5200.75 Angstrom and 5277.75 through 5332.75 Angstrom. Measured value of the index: -0.07 mag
